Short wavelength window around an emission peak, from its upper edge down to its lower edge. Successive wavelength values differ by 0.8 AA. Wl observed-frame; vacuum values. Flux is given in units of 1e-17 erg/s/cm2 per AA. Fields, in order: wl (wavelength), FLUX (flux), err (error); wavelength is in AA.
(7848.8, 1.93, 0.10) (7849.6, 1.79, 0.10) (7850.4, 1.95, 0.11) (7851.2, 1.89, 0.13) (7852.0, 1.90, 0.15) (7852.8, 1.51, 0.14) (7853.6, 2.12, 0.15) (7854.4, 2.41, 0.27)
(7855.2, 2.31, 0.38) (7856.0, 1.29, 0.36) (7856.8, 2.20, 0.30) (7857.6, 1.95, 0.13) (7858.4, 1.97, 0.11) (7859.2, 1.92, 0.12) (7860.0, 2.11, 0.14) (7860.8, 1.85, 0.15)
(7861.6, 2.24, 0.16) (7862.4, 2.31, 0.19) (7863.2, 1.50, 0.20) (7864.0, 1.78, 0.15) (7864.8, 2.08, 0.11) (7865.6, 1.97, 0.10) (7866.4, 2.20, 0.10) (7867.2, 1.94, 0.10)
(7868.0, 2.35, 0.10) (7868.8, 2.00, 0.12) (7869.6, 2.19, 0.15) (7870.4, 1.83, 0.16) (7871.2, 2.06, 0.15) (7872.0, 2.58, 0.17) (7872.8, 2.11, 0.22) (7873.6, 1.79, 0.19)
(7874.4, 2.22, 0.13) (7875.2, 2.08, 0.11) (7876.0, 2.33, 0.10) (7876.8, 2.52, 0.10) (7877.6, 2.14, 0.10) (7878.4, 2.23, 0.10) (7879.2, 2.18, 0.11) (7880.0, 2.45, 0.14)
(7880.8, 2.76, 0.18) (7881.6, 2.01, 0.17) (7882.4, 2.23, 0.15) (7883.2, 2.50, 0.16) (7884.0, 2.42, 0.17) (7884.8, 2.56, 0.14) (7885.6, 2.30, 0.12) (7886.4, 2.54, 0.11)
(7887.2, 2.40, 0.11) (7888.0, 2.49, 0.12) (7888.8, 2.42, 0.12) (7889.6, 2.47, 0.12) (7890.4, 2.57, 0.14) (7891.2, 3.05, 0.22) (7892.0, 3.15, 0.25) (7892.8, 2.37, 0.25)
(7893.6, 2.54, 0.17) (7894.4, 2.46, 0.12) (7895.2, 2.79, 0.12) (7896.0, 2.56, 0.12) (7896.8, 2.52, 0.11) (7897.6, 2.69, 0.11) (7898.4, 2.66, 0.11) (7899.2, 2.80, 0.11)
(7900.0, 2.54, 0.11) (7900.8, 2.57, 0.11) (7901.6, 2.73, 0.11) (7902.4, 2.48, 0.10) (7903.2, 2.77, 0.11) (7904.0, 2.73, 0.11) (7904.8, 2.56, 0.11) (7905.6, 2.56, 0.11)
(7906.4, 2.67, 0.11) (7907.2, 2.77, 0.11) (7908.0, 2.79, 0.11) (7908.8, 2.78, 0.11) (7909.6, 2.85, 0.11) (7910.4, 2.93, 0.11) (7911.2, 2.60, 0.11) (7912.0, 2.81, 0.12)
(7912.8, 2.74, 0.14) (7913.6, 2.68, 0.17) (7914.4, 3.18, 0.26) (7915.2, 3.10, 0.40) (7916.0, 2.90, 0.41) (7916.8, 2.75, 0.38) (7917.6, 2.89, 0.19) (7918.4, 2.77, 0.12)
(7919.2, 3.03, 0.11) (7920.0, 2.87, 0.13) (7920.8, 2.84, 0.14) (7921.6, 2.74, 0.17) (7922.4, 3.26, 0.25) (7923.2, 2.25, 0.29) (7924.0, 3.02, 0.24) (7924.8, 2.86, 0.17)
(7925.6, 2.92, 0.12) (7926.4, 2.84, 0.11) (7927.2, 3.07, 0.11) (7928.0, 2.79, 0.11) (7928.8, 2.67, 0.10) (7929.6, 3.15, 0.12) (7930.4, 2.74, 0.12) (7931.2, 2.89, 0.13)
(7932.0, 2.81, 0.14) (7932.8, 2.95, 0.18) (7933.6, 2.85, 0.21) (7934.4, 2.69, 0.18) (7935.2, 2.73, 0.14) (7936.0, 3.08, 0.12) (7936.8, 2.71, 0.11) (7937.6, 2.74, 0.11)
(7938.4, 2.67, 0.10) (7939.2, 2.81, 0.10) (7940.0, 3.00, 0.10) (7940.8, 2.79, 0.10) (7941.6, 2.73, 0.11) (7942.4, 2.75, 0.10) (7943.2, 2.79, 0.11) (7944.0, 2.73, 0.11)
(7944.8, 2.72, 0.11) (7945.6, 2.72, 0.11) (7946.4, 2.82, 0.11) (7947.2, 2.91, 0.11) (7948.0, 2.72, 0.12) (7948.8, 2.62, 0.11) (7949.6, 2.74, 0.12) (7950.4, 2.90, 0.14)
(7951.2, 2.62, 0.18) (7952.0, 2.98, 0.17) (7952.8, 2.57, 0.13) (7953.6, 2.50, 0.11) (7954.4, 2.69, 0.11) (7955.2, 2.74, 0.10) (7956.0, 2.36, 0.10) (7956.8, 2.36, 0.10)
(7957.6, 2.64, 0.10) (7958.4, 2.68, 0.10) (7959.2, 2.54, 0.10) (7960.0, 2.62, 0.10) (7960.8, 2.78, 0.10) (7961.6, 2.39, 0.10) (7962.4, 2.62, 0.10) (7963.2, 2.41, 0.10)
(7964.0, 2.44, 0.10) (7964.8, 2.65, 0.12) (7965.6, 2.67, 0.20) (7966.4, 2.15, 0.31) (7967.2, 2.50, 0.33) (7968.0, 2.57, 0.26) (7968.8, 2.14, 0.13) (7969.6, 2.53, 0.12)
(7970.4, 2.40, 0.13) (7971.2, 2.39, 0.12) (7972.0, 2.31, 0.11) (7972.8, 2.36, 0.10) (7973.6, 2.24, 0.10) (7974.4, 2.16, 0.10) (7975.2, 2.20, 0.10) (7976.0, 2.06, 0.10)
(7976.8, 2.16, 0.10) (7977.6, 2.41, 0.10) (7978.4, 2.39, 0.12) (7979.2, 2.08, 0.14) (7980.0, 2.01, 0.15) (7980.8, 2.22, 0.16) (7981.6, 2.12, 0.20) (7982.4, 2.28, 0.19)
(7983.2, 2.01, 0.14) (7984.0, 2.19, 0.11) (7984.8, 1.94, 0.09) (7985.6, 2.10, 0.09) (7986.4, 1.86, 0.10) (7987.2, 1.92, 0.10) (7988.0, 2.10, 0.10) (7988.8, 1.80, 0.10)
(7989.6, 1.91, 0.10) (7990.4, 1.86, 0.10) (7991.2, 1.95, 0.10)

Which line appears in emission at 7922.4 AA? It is Mg II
